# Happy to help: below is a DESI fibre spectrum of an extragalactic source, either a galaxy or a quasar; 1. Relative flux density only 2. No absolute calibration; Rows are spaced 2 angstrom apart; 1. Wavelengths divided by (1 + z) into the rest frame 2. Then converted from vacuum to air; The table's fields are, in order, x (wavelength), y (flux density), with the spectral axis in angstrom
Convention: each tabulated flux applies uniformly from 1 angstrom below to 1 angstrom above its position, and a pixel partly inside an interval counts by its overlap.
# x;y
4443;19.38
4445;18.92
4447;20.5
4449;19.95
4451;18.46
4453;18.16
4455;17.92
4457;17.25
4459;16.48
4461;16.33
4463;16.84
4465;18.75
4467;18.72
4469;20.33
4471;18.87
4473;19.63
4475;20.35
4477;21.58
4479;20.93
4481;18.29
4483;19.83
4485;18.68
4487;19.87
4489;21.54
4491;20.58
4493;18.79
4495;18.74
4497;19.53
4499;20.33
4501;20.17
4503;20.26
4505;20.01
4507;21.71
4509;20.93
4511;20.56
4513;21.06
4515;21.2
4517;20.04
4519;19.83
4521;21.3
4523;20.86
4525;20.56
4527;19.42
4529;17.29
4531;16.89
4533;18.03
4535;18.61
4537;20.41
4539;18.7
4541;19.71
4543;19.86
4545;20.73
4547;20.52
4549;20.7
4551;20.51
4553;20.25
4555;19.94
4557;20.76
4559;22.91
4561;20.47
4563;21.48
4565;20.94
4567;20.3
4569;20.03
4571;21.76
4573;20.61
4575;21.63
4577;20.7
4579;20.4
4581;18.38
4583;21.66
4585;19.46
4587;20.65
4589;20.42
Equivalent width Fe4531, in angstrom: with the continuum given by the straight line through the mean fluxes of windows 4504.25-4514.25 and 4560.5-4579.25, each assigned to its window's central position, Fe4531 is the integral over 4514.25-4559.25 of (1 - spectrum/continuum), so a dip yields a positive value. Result 2.1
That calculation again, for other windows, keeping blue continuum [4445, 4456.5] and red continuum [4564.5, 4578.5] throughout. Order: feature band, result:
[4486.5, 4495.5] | -0.2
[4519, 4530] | 0.1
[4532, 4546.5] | 0.6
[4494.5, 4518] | -0.7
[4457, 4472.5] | 0.9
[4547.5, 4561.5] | -0.2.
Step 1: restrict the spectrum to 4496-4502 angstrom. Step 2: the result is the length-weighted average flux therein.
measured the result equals 20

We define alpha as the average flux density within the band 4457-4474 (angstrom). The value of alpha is 18.2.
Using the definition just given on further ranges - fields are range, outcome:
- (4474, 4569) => 20.1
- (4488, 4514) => 20.3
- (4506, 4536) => 19.9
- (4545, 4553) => 20.6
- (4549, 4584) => 20.7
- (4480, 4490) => 19.6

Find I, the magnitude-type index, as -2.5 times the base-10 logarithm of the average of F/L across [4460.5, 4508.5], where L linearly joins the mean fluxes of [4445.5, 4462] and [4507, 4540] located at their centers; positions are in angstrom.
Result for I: -0.044 mag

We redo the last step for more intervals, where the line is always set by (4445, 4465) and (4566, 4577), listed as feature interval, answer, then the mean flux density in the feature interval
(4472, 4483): -0.09 mag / 20.1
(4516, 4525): -0.05 mag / 20.5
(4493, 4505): -0.03 mag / 19.7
